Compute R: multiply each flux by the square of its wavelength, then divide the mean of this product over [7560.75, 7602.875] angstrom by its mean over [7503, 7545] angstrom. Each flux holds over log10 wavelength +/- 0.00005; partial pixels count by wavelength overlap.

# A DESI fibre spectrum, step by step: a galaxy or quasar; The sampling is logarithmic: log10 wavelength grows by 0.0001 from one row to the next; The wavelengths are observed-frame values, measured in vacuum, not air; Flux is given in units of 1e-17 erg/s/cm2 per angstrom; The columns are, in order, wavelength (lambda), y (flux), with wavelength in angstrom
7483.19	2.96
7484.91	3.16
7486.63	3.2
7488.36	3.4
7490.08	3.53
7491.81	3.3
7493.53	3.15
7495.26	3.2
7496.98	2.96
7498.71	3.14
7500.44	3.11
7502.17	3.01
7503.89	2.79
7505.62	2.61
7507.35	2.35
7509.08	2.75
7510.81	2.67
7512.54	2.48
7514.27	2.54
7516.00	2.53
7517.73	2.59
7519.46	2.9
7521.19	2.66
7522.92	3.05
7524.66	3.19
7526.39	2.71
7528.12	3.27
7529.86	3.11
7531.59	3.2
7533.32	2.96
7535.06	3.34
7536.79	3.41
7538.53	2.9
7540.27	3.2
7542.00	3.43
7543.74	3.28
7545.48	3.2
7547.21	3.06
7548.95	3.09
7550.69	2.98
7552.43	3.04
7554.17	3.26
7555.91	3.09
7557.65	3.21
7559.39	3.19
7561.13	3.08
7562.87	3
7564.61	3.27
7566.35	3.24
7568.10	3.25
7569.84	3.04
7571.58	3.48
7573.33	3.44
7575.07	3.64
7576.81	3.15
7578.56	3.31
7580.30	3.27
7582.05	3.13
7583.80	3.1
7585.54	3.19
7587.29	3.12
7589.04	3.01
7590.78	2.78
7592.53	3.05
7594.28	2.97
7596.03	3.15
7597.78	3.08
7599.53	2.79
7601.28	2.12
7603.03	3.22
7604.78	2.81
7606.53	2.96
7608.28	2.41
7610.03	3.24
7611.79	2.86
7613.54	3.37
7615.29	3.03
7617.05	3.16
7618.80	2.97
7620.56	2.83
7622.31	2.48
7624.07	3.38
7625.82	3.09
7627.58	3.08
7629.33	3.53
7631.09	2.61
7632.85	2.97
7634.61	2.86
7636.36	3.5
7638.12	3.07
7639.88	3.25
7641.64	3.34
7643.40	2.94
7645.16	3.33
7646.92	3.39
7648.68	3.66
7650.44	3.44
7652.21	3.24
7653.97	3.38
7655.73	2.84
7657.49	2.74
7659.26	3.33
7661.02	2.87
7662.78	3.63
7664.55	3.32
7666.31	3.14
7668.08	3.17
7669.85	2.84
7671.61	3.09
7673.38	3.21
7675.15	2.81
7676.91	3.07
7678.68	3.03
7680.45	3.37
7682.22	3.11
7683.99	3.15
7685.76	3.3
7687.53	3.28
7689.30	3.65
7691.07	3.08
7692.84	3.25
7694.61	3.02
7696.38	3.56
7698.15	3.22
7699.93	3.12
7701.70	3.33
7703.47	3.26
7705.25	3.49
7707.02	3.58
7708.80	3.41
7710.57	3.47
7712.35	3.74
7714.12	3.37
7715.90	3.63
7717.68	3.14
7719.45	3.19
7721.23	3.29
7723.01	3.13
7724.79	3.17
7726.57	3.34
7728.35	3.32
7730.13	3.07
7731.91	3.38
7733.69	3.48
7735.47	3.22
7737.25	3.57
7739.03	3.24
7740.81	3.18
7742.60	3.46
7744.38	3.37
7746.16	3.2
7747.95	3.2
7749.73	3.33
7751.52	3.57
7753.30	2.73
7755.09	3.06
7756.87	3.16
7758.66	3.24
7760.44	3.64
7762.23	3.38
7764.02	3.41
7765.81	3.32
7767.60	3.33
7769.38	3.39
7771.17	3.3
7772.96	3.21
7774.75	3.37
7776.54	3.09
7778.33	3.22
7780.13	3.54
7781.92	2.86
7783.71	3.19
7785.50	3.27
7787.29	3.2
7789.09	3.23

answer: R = 1.1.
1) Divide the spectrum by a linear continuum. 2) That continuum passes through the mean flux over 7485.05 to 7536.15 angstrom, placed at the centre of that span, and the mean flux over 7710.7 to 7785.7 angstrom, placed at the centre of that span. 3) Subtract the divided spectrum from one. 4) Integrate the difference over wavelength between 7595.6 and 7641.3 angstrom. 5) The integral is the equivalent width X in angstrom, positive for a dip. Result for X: 1.71 angstrom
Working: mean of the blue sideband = 2.96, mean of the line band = 3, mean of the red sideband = 3.29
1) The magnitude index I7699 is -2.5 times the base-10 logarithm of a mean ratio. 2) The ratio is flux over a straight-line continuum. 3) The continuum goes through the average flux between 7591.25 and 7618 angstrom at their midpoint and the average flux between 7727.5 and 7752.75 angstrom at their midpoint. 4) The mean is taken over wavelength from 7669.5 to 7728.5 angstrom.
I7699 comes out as -0.02 mag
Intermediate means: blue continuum 2.95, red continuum 3.32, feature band 3.27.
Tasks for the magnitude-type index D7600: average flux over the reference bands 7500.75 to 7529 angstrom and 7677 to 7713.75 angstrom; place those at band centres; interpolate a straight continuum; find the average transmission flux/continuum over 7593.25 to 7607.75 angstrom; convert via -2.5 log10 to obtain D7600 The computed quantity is 0.054 mag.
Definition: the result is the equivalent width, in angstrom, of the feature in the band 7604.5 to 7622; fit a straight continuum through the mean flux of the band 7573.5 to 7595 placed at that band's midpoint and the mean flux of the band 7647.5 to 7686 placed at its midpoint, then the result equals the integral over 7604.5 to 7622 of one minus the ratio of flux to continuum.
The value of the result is 1.14 angstrom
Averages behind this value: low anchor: 3.15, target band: 2.95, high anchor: 3.17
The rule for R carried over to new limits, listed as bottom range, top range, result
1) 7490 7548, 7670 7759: 1.15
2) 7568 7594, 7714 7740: 1.07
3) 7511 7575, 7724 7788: 1.13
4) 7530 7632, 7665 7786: 1.10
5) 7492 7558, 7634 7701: 1.11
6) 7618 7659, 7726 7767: 1.08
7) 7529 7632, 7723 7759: 1.10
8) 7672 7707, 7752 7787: 1.03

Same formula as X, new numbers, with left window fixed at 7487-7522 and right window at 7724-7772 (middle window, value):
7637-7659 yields -0.7 angstrom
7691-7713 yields -0.9 angstrom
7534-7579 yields -3.6 angstrom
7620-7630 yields 0.1 angstrom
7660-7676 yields 0.2 angstrom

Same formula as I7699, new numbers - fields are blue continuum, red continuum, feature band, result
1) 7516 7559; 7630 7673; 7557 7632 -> 0.02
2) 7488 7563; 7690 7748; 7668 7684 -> 0.06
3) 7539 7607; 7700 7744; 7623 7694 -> 0.02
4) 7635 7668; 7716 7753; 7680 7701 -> 0.00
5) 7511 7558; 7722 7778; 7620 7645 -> 0.02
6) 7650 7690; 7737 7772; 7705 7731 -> -0.04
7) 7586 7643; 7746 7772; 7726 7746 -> -0.03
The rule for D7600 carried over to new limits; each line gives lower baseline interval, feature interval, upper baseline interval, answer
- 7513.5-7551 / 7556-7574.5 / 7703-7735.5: -0.05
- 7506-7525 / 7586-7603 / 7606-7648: 0.01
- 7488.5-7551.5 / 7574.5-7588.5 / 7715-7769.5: -0.05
